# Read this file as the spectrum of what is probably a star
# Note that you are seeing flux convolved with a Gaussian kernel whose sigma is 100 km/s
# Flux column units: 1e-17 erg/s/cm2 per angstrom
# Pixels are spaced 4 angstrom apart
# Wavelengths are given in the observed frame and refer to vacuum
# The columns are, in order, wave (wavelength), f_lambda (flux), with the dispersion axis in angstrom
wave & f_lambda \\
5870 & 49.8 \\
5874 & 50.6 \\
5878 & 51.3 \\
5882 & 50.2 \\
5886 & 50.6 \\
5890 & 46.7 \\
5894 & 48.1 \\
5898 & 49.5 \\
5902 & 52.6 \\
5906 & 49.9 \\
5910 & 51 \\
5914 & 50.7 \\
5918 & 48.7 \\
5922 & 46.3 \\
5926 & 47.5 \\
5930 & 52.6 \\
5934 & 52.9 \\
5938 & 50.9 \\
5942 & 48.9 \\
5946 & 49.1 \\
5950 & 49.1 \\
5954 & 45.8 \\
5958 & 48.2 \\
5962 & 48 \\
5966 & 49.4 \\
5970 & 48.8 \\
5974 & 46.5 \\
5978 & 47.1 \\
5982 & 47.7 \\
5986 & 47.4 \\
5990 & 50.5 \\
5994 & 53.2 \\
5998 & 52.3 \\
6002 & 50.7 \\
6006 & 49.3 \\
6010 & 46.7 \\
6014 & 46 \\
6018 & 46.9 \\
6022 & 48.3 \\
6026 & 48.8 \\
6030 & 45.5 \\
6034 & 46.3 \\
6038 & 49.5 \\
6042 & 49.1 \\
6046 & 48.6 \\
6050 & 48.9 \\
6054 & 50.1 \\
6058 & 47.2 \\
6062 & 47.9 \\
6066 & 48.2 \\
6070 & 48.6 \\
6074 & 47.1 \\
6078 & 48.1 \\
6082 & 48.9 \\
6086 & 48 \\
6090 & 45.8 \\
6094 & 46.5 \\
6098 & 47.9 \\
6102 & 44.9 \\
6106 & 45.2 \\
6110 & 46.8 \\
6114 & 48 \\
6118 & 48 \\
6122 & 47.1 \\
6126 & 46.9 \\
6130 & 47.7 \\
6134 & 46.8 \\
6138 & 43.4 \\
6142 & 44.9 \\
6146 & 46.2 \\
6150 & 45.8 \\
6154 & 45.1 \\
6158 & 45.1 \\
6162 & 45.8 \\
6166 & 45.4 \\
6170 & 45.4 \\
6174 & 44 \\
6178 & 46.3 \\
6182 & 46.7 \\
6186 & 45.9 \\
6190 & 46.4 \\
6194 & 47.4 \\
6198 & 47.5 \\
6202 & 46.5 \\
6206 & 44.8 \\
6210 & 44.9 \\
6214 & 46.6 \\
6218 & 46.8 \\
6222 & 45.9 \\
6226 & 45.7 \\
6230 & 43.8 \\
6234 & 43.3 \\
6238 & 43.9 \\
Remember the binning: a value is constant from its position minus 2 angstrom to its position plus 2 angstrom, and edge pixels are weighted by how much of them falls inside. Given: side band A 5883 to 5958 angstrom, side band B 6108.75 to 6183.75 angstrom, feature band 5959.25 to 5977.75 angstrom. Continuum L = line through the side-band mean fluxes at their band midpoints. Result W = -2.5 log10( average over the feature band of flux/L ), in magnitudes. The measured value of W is 0.02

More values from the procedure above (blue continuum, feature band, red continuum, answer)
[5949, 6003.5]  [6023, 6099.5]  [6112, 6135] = 0.00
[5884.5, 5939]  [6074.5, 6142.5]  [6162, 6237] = 0.00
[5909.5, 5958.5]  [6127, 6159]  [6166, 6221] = 0.02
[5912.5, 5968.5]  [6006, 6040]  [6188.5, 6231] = 0.02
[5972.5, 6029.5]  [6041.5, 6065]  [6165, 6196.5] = -0.02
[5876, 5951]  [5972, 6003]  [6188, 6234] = -0.01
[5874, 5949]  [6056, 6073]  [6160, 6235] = -0.01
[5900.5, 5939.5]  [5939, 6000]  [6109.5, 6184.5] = 0.01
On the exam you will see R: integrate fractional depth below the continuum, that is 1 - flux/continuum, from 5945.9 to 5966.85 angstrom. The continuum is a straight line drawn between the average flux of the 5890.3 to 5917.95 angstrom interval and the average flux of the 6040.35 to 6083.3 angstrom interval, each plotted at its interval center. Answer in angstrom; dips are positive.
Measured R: 0.6 angstrom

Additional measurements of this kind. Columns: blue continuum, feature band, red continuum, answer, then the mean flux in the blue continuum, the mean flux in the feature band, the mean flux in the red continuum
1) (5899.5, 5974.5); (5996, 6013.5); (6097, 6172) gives -0.4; 49.4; 49.4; 46.1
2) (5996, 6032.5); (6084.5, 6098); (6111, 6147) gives 0.1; 48.3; 46.9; 46.6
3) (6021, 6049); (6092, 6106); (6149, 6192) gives 0.2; 48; 46.3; 45.6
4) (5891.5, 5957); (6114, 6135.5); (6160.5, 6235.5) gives -0.3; 49.6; 47.4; 45.8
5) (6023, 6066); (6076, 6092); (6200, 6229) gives 0.0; 48.2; 47.7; 45.8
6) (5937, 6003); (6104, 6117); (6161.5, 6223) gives 0.1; 49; 46.8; 46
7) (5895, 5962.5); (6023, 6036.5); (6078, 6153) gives 0.2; 49.5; 47.1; 46.6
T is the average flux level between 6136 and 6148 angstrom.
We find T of 44.8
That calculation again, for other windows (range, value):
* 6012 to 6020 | 46.5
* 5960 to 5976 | 48.2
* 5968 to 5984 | 47.5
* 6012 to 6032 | 47.1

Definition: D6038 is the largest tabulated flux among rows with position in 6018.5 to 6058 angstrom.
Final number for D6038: 50.1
